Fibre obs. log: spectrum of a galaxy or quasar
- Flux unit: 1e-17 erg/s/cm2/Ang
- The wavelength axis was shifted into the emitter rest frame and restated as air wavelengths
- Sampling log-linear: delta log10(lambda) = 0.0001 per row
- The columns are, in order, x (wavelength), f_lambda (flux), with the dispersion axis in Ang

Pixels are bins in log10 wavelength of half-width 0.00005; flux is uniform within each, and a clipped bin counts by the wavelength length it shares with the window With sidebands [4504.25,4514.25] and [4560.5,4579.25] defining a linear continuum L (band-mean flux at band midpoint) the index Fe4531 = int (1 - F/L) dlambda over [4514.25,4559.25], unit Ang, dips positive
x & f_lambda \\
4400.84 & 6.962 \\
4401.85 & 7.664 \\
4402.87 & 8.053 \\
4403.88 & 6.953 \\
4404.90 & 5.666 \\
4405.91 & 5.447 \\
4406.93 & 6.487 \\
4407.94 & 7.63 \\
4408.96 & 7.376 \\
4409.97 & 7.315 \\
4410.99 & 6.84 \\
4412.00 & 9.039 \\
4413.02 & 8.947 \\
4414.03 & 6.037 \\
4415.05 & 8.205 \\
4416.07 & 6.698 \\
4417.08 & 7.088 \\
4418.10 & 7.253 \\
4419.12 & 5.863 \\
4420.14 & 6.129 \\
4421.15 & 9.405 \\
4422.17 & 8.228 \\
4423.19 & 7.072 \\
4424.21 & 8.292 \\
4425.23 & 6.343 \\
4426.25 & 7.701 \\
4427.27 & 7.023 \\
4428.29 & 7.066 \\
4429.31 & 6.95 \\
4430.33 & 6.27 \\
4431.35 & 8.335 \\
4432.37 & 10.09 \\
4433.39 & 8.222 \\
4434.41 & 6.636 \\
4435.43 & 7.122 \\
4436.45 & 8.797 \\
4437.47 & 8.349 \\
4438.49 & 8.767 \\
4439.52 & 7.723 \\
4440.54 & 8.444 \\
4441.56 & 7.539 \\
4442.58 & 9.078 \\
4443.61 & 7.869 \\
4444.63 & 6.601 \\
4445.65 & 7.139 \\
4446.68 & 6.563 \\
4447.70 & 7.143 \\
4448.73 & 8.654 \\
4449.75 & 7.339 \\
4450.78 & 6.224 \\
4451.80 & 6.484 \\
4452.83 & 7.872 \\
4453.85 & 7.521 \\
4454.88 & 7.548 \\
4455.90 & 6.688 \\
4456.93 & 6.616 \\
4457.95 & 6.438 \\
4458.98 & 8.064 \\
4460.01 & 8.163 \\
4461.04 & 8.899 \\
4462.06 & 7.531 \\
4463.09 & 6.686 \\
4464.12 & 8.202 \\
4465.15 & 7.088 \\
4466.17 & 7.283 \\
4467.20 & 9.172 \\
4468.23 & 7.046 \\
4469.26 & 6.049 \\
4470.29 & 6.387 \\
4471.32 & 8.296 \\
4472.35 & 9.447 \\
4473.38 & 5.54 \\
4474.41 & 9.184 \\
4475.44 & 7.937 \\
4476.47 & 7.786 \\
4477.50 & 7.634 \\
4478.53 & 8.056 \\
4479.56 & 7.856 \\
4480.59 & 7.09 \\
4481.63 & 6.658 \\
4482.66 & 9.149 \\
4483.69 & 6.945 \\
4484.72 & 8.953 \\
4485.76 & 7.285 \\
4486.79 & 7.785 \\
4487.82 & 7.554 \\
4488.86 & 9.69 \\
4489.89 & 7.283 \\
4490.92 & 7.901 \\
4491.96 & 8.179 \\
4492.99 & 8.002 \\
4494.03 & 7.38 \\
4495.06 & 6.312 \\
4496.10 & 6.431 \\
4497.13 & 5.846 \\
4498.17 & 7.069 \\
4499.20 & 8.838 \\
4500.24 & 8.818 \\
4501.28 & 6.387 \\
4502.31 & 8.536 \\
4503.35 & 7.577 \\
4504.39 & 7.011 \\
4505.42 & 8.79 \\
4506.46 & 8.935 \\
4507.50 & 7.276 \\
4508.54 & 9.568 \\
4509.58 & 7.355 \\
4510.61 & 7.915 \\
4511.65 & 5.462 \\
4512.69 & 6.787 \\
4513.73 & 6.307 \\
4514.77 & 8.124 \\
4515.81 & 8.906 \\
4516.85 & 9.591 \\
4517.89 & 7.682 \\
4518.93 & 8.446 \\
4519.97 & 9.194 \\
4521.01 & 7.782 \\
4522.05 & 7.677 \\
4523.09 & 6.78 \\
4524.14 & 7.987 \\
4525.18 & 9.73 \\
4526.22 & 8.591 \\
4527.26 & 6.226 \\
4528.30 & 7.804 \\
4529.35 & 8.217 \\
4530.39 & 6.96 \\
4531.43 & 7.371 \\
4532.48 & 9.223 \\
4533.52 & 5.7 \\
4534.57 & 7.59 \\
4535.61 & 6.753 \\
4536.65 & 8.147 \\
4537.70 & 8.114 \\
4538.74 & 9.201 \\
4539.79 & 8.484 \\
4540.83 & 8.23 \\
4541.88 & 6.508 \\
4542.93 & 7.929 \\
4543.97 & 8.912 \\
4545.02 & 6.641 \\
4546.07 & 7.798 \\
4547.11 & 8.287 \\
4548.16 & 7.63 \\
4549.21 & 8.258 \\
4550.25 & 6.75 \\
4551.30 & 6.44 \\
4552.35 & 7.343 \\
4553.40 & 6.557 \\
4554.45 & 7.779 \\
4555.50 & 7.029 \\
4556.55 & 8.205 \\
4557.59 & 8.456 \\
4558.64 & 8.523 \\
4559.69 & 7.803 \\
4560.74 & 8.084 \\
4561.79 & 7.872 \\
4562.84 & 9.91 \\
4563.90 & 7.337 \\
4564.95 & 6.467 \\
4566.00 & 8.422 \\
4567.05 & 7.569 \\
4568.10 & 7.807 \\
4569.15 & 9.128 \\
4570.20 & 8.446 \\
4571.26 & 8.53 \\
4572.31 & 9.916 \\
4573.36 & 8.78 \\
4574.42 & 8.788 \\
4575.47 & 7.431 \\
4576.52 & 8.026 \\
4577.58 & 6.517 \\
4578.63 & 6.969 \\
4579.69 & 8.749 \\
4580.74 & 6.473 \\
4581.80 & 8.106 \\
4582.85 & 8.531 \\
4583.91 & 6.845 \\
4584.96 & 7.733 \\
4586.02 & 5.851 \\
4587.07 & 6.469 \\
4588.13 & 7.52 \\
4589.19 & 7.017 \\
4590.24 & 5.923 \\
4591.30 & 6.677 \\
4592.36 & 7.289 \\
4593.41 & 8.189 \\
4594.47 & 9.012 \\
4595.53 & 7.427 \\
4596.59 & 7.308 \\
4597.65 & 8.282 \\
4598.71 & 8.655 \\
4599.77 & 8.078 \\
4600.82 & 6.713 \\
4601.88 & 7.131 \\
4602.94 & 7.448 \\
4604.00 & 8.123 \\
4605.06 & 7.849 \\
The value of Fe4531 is -0.2 Ang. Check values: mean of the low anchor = 7.56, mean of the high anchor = 8.11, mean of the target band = 7.85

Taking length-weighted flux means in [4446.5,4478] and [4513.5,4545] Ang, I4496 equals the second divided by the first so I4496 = 1.06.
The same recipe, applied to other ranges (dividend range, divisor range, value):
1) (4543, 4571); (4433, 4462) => 1.03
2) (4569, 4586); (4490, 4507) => 1.05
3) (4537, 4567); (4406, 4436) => 1.05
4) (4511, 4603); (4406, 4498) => 1.03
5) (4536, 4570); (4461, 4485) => 1.03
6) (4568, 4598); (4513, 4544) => 0.97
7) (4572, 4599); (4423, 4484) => 1.00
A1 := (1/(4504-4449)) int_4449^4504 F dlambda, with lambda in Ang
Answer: 7.56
